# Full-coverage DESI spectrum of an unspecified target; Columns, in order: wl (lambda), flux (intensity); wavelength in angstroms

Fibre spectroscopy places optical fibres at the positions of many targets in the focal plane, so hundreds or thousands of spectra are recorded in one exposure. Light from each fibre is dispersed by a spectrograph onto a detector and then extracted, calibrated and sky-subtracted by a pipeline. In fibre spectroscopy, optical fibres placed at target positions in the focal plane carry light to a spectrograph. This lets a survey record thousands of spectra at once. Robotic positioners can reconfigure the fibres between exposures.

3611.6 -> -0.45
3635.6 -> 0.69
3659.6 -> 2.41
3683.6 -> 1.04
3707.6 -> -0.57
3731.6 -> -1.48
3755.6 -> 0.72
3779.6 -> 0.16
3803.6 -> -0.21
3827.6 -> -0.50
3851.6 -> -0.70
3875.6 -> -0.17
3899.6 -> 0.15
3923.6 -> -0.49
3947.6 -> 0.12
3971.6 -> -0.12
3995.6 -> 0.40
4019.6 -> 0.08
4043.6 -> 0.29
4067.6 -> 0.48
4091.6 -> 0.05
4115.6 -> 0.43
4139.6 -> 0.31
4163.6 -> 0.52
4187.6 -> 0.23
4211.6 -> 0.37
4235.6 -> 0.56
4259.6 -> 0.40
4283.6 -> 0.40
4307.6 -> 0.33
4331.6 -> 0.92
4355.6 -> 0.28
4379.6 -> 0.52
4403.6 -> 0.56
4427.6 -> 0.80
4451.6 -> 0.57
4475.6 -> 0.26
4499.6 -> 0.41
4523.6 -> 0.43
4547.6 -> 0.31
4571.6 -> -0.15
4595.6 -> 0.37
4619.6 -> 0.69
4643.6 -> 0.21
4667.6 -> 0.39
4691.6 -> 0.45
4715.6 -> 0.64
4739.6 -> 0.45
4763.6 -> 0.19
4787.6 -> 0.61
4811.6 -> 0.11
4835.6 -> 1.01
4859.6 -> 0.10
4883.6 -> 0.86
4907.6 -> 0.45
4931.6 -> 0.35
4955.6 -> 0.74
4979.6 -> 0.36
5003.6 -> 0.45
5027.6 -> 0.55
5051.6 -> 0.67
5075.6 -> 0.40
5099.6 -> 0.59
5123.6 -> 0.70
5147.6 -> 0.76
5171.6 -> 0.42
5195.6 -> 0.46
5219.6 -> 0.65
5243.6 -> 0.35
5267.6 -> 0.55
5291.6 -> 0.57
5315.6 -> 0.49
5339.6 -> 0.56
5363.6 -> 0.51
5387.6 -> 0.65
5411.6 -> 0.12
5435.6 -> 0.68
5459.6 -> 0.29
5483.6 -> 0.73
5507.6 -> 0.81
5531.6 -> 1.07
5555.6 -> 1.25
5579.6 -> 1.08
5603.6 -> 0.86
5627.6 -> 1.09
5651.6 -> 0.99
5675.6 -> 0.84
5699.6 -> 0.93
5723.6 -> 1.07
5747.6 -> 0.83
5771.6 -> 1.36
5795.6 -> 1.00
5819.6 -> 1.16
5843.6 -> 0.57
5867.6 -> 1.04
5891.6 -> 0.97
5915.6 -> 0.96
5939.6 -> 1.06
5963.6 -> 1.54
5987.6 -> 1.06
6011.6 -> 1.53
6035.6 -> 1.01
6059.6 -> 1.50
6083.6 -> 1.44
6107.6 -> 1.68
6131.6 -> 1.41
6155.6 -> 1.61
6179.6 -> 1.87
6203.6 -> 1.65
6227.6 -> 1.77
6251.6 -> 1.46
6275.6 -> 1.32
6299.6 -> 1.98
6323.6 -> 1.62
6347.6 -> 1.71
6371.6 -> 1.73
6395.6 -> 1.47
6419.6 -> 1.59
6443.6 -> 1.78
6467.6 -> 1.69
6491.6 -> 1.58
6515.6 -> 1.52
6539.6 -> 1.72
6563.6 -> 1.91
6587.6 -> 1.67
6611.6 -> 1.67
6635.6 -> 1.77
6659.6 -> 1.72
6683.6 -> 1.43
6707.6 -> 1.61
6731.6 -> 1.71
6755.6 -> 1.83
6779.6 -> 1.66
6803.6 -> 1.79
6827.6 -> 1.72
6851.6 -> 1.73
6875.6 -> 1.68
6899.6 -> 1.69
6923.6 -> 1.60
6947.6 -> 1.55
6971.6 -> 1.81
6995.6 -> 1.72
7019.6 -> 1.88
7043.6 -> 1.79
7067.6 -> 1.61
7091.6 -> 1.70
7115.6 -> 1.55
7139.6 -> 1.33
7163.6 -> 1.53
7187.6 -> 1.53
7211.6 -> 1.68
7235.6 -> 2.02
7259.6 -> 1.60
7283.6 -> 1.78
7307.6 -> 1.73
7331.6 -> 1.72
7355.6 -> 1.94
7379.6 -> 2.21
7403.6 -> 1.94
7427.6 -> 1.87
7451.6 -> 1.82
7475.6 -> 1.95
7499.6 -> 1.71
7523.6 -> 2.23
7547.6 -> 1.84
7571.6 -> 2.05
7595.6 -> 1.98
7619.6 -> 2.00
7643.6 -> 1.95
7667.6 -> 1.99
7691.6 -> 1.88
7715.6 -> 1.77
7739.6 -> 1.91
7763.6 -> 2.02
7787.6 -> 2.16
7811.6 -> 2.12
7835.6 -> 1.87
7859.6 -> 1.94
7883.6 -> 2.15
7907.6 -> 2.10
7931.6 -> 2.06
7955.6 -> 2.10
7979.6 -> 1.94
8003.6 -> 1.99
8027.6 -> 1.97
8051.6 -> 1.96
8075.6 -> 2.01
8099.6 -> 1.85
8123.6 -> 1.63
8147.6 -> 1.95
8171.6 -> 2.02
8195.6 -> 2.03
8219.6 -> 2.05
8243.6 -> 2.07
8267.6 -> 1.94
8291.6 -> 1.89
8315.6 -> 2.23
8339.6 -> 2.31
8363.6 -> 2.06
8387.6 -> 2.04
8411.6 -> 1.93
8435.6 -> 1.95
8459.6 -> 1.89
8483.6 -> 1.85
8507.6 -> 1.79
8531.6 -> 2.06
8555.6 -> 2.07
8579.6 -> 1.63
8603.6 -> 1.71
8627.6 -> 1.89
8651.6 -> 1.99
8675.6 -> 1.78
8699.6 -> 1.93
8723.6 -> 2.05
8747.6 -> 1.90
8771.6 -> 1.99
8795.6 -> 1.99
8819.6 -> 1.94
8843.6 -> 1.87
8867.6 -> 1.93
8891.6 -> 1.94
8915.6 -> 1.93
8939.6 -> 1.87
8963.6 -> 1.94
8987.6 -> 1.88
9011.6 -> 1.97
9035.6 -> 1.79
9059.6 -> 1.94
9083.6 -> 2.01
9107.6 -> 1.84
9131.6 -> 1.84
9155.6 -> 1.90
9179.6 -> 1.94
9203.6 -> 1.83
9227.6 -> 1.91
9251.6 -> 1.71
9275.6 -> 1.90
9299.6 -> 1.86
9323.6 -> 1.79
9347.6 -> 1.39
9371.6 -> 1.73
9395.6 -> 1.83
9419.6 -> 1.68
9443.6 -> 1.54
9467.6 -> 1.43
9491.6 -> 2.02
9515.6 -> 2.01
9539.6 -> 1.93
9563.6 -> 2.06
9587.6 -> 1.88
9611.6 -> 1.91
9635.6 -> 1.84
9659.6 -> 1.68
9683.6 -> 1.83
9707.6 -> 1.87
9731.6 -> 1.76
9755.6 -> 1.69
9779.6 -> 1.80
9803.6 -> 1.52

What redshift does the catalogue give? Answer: 0.38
